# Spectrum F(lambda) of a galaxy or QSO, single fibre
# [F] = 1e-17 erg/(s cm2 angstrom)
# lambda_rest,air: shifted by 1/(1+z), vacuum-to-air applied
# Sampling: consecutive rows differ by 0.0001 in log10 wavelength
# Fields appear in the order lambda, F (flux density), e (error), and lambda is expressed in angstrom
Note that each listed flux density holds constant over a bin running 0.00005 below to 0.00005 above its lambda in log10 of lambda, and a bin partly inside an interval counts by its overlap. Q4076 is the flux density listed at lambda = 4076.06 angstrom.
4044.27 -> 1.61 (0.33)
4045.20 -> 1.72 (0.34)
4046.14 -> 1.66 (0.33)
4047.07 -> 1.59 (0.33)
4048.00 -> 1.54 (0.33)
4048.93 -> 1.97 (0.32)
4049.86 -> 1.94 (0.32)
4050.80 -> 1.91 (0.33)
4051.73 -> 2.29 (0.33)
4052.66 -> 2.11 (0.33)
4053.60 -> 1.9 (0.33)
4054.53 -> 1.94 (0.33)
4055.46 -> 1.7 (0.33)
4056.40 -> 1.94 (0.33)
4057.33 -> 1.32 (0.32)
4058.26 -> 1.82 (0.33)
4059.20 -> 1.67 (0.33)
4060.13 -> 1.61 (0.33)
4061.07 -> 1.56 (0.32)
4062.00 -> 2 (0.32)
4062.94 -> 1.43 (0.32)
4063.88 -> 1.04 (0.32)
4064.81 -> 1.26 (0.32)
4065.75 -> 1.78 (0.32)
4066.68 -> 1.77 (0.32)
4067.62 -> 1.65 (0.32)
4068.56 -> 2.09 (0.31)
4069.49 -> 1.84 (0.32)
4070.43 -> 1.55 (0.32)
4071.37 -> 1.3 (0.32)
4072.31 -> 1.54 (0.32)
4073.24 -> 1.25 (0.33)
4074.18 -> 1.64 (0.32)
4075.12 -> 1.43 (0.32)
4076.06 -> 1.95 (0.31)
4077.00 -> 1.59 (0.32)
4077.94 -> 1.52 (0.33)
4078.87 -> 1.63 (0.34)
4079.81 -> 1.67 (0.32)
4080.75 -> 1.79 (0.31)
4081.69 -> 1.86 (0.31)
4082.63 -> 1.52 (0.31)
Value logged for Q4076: 1.95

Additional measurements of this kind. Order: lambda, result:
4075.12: 1.43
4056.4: 1.94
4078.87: 1.63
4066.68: 1.77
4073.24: 1.25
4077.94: 1.52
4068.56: 2.09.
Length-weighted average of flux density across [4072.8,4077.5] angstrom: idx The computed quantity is 1.57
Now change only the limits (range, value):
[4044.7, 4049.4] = 1.7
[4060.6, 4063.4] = 1.66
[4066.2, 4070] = 1.84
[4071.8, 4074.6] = 1.47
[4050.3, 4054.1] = 2.05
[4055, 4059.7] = 1.69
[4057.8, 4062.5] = 1.73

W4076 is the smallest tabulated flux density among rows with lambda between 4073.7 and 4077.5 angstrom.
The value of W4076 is 1.43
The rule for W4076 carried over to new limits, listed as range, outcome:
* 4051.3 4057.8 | 1.32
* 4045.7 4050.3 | 1.54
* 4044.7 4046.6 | 1.66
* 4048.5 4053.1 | 1.91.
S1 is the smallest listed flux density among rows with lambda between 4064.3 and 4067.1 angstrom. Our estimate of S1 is 1.26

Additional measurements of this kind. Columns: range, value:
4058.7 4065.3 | 1.04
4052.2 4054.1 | 1.9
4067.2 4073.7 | 1.25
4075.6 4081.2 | 1.52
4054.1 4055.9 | 1.7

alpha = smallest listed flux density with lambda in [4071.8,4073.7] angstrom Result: 1.25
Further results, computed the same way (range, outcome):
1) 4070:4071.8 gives 1.3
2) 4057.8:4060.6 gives 1.61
